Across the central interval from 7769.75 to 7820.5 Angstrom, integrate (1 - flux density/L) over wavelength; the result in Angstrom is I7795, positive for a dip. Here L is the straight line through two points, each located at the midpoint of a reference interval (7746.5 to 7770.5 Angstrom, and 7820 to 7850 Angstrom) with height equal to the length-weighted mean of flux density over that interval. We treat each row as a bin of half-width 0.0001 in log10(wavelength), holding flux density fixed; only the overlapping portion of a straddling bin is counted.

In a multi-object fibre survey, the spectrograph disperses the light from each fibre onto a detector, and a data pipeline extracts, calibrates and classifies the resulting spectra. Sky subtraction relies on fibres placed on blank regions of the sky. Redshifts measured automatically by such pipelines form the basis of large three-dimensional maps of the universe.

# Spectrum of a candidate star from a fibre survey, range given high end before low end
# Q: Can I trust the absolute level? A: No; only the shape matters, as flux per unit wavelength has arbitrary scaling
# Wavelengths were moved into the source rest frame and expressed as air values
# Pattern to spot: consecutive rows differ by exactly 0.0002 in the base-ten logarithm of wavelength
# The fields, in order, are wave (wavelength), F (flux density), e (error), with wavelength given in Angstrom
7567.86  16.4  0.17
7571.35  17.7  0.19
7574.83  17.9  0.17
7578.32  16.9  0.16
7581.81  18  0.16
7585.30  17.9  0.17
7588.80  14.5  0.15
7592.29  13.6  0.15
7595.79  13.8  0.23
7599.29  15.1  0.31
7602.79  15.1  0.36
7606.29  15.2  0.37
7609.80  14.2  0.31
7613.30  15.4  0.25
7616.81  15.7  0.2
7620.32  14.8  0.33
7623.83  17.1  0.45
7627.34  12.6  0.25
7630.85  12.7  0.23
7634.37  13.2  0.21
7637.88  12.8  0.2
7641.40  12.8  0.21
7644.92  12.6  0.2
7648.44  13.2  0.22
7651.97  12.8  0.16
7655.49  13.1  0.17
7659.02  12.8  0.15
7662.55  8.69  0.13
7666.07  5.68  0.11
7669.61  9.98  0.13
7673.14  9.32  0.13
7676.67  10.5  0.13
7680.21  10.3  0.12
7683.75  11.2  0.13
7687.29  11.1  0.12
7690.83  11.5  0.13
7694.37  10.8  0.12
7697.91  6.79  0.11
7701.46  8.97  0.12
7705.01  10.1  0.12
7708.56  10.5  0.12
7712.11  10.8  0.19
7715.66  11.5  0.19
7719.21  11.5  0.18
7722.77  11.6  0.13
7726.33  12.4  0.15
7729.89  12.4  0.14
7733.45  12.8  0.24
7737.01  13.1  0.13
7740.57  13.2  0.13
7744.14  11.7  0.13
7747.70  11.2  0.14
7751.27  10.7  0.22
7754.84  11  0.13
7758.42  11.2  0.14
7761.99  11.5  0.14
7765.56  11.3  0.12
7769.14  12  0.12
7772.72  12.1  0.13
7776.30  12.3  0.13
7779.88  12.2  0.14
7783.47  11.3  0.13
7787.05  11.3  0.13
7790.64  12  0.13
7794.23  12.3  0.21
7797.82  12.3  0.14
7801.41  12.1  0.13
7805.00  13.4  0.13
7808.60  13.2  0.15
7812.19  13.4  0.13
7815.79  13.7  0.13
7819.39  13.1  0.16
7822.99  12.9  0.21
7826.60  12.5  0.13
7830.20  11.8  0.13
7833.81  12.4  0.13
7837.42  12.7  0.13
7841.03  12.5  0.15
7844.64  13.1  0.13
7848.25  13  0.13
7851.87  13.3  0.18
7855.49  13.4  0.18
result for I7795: -2.3 Angstrom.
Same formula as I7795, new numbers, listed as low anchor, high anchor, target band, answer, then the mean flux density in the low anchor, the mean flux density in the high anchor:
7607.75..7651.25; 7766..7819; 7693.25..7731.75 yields 7.18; 13.9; 12.4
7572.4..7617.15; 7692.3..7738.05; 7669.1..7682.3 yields 2.60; 15.7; 11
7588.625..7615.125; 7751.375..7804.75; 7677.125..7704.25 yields 6.35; 14.6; 11.8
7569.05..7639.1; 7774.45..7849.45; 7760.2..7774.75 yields 1.54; 15.2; 12.5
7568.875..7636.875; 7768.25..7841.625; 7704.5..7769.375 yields 8.65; 15.3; 12.5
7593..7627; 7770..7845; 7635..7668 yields 6.46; 15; 12.5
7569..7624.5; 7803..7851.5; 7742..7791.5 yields 7.60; 15.8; 12.9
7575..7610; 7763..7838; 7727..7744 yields 0.83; 15.6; 12.4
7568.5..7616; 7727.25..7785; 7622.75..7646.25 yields 2.37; 15.8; 11.9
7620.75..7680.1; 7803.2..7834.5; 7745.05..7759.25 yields 1.67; 11.9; 13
